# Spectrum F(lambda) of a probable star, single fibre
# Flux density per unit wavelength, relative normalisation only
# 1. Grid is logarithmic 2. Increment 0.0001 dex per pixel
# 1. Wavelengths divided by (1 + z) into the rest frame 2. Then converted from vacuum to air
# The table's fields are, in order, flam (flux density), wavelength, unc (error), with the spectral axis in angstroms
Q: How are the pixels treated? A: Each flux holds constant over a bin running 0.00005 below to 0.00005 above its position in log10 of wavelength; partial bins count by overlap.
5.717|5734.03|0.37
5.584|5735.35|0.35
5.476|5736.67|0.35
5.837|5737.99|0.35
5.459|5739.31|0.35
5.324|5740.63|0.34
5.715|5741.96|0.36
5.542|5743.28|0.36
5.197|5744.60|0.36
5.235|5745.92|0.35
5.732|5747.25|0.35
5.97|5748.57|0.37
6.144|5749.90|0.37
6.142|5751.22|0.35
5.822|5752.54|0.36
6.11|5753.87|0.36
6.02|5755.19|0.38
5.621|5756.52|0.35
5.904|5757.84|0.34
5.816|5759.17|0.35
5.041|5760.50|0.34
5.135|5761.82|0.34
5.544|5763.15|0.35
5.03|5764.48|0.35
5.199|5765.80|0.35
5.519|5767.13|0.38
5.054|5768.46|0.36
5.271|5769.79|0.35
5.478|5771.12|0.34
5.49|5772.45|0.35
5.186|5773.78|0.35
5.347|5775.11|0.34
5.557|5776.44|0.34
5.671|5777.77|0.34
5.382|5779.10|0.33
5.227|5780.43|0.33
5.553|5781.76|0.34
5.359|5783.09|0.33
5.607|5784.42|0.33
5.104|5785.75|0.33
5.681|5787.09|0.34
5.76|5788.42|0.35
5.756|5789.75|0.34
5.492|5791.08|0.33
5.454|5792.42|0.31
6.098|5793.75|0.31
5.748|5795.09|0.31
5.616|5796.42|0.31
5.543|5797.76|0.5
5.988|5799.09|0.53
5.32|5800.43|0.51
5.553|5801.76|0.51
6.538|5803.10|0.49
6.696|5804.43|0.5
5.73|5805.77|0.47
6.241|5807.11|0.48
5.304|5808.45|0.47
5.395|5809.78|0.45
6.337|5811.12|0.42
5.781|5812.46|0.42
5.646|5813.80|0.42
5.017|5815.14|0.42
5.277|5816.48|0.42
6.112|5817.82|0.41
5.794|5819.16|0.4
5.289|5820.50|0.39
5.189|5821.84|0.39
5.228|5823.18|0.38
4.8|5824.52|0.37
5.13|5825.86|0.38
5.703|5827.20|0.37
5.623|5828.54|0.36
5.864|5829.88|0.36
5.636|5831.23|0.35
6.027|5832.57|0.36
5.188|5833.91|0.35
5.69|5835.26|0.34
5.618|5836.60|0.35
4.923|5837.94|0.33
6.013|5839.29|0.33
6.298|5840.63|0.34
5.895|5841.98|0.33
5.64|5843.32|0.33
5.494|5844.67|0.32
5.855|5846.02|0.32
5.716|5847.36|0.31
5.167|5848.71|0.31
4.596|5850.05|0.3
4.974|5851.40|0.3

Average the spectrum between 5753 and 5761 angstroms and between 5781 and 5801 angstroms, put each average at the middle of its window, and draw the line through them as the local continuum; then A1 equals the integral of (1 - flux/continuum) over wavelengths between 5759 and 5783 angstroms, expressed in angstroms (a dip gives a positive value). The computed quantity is 1.46 angstroms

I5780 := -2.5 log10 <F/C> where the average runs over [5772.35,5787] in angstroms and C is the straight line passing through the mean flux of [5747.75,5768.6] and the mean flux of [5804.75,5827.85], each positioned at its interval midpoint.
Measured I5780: 0.04 mag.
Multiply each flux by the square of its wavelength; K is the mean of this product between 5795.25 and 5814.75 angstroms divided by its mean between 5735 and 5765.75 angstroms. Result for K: 1.1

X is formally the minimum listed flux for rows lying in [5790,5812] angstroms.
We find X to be 5.304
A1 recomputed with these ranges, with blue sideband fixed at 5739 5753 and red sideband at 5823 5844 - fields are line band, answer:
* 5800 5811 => -0.5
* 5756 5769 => 0.6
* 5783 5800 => 0.0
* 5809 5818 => 0.0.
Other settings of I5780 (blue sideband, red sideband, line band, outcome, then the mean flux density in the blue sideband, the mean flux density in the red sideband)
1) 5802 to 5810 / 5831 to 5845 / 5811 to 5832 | 0.064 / 5.99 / 5.68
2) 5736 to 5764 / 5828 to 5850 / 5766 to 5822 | 0.009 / 5.65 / 5.64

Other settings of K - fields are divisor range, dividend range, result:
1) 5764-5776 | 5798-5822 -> 1.10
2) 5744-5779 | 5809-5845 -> 1.03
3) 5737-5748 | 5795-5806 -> 1.09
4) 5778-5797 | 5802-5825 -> 1.03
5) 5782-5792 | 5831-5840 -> 1.03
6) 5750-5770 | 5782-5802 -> 1.02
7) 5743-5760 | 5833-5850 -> 1.00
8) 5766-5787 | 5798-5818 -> 1.08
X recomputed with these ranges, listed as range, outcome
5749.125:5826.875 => 4.8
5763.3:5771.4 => 5.03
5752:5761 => 5.041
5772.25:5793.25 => 5.104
